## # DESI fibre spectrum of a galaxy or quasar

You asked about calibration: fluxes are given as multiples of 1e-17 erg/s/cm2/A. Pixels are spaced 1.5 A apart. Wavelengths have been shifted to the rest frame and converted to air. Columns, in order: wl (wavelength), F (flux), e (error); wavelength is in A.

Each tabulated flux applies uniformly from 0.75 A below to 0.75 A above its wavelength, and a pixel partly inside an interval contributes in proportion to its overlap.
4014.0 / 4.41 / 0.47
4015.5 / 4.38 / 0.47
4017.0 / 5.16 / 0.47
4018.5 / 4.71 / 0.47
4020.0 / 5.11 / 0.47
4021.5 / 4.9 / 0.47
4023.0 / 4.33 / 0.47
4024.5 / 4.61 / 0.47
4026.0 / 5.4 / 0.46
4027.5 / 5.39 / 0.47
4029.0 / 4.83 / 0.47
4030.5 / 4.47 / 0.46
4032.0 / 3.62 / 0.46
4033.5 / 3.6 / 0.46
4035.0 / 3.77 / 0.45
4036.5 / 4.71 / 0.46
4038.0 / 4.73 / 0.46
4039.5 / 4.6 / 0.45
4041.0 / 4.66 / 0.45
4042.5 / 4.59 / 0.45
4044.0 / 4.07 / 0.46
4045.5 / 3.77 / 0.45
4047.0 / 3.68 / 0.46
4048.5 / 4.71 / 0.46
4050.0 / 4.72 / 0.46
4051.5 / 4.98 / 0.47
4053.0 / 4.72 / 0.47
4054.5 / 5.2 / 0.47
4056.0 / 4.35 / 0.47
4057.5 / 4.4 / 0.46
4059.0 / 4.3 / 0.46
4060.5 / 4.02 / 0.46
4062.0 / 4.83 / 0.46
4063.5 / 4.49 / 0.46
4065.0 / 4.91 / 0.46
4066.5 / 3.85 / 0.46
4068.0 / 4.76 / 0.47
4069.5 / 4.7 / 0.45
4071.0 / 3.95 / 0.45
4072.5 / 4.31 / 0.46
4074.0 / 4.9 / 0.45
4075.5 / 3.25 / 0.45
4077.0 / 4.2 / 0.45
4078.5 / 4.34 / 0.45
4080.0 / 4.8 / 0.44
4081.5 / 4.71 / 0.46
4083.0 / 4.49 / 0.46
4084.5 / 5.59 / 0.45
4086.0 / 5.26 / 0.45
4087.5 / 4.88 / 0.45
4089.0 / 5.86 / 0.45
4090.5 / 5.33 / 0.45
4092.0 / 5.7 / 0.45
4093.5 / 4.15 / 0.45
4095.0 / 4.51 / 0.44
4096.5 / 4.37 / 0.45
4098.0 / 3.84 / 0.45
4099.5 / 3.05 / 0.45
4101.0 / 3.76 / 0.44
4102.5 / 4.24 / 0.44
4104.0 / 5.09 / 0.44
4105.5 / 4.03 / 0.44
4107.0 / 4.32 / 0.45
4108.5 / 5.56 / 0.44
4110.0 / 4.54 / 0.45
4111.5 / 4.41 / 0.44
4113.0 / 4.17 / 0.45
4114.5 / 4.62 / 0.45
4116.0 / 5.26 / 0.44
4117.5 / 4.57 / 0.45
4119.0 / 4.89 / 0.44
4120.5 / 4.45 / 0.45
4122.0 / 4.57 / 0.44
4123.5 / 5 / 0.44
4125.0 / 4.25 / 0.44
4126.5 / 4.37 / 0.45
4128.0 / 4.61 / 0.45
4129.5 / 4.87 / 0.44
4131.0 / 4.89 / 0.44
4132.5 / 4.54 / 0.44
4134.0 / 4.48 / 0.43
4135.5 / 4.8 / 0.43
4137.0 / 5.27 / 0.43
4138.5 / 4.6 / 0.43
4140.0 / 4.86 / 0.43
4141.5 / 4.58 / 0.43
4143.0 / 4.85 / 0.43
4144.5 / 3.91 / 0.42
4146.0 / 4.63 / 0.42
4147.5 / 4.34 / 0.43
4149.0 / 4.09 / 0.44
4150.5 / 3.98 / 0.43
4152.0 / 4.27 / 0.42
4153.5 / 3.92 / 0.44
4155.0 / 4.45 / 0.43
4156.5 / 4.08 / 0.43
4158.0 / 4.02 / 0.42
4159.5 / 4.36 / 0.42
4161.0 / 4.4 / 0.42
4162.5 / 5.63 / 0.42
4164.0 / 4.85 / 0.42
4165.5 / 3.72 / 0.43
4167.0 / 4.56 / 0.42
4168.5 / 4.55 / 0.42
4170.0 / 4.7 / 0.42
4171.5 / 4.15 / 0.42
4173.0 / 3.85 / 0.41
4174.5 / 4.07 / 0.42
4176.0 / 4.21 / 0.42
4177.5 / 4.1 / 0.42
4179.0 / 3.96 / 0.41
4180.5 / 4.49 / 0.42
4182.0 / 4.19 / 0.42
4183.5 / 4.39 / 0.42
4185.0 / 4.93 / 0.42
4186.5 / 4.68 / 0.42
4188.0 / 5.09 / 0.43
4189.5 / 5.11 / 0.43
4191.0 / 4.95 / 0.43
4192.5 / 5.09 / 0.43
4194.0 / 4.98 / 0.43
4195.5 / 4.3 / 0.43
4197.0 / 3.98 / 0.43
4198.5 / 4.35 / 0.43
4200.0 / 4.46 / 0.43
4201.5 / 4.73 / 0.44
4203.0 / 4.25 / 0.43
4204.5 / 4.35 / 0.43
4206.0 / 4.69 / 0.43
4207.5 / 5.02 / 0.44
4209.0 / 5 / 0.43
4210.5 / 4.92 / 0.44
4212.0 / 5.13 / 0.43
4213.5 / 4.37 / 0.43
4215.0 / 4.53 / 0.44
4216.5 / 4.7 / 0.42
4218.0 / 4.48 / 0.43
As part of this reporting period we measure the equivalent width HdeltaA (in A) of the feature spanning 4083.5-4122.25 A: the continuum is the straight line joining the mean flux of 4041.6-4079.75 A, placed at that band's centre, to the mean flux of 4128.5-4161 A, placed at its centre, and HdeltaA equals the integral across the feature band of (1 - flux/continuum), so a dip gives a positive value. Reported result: -1.91 A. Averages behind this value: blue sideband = 4.41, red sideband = 4.47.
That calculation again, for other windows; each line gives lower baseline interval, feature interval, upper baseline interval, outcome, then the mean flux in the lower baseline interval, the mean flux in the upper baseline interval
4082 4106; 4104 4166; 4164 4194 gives 0.27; 4.64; 4.49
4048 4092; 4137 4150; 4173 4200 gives 0.13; 4.67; 4.5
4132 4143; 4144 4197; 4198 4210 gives 2.90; 4.75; 4.62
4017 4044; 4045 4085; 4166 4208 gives 0.83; 4.59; 4.5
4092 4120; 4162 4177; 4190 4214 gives 0.62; 4.44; 4.67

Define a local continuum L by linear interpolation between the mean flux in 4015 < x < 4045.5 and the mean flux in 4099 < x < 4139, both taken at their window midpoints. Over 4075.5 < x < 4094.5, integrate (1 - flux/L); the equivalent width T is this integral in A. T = -1.3 A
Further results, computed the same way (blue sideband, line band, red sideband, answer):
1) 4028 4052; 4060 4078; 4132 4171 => 0.1 A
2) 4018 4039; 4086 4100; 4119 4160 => -0.5 A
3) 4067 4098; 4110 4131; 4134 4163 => -0.3 A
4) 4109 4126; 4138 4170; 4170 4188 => 0.2 A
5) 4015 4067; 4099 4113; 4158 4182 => 0.3 A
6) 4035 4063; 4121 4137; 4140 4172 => -0.9 A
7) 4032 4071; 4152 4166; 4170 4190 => 0.1 A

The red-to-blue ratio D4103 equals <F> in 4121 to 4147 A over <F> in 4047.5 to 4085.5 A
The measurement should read 1.0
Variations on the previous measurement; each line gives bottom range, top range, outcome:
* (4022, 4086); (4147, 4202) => 0.99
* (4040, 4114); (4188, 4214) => 1.04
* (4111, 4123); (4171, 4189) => 0.94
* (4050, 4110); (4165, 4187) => 0.94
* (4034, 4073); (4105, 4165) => 1.02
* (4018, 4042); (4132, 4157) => 0.97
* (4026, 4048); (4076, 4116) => 1.06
